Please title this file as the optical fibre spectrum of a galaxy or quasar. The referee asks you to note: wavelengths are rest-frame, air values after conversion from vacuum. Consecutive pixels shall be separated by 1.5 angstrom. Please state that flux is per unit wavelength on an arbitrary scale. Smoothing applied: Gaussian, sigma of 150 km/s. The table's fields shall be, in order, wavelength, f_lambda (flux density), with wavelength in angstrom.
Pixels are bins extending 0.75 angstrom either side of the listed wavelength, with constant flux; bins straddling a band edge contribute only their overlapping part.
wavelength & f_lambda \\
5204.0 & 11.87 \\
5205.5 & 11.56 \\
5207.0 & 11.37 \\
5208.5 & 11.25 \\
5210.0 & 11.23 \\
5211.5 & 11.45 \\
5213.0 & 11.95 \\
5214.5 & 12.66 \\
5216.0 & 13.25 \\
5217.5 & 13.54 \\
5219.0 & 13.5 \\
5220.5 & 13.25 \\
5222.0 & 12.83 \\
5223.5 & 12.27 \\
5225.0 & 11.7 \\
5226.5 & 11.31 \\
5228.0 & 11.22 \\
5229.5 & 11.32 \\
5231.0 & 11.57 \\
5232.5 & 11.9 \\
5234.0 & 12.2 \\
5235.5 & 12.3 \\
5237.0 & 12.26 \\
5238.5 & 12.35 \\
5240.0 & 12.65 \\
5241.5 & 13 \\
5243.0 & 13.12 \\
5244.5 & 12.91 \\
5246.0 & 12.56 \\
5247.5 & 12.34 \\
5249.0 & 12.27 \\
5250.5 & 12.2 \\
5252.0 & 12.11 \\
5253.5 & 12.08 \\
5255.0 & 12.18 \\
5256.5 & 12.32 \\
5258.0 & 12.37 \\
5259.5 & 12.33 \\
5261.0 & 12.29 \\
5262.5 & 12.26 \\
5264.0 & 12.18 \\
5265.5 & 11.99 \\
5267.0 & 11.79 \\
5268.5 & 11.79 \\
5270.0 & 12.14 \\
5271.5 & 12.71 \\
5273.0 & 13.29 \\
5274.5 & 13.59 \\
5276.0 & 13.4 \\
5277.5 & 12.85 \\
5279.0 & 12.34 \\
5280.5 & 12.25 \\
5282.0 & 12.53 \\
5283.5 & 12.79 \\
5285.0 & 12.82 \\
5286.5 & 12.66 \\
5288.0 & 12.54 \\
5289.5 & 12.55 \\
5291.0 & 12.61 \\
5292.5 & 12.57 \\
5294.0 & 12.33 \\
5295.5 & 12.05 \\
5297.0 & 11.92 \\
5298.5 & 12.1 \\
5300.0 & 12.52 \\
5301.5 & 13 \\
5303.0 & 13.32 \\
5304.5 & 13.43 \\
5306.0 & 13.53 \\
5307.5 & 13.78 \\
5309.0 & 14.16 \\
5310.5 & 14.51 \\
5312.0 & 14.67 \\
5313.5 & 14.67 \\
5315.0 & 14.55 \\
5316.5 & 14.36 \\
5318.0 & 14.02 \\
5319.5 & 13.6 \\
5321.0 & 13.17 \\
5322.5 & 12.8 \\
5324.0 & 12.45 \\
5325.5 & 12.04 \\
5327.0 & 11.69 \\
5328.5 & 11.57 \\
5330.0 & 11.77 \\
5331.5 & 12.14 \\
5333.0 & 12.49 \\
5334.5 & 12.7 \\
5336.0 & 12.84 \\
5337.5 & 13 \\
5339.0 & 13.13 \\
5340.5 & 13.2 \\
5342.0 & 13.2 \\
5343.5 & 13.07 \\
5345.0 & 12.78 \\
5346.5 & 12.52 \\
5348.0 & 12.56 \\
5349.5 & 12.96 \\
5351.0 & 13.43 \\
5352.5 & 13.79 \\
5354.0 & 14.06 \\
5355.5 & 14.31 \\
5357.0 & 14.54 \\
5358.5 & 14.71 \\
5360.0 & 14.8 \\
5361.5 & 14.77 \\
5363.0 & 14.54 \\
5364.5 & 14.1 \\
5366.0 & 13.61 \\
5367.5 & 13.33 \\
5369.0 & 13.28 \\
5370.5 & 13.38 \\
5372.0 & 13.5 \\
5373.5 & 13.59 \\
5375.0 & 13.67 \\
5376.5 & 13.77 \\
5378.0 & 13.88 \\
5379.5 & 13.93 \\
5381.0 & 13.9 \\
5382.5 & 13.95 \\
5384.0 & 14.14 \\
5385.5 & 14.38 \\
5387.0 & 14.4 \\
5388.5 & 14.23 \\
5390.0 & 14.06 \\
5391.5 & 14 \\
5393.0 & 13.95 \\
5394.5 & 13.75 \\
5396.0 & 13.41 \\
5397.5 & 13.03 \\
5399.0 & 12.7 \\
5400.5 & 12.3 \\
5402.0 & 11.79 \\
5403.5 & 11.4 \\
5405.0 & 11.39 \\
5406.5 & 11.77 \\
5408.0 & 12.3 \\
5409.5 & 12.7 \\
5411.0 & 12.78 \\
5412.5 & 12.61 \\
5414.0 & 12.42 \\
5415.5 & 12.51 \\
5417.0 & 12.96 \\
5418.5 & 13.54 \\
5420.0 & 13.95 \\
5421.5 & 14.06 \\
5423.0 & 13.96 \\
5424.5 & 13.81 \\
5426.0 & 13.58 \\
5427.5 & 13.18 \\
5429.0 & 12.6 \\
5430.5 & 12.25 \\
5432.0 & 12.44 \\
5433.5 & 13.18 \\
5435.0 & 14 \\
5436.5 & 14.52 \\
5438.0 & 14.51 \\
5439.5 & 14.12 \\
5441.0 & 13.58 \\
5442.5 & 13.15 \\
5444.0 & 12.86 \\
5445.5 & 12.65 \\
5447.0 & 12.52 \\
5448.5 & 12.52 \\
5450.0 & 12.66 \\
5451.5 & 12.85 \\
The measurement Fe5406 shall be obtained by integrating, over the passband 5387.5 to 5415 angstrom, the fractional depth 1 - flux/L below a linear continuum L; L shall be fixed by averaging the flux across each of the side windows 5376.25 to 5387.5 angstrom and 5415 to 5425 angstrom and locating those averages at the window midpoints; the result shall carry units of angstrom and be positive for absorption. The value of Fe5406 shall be 2.0 angstrom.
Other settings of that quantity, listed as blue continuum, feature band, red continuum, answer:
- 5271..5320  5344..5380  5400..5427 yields -2.2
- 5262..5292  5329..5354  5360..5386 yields 1.1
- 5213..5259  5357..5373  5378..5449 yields -1.3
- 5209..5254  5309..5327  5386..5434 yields -1.4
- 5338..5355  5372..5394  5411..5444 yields -1.2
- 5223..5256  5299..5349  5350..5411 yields -0.5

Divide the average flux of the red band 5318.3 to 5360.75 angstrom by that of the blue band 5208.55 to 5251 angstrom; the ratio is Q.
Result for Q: 1.06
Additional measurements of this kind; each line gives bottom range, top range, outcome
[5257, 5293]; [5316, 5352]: 1.02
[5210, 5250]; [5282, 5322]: 1.07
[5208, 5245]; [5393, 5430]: 1.05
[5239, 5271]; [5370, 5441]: 1.08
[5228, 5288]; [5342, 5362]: 1.10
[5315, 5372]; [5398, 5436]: 0.97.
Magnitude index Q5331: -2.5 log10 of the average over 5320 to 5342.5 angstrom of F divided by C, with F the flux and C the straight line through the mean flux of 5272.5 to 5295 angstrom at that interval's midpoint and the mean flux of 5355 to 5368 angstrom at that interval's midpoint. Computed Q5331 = 0.10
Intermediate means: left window 12.7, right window 14.3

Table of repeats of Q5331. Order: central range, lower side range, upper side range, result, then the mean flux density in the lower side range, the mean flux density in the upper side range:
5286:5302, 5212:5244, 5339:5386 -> 0.05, 12.4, 13.7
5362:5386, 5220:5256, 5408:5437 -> -0.07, 12.2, 13.2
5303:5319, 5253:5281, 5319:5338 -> -0.14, 12.4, 12.5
